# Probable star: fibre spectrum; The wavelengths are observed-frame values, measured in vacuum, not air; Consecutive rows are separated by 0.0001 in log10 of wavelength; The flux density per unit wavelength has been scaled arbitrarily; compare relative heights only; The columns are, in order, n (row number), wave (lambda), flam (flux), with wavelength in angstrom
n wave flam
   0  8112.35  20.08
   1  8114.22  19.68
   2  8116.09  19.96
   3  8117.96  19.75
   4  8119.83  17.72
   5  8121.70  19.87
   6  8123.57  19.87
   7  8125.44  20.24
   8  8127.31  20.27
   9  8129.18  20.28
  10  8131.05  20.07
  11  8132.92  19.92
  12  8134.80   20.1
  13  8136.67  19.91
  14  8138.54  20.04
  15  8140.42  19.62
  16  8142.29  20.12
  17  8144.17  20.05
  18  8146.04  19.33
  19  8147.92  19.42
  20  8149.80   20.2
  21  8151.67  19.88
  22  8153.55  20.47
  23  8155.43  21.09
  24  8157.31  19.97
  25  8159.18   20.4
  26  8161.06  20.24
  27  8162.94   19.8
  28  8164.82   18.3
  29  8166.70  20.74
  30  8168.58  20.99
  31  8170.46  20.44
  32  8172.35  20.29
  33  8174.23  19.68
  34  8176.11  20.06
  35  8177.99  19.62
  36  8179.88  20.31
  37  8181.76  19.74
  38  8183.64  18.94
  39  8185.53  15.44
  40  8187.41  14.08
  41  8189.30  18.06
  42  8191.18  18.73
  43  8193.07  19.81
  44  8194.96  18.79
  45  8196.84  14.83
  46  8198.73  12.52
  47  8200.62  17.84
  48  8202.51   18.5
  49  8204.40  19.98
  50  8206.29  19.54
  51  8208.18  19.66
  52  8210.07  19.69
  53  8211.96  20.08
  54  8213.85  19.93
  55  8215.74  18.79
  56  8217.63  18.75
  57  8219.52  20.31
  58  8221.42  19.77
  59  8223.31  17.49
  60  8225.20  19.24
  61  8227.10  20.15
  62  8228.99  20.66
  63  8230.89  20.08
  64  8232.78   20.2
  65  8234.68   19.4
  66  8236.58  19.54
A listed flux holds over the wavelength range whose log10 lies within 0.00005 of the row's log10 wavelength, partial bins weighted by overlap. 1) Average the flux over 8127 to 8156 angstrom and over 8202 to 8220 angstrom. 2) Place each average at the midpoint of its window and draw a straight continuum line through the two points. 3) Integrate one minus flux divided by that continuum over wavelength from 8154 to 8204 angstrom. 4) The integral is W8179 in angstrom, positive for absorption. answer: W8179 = 2.34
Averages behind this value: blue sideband 20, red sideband 19.5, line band 18.8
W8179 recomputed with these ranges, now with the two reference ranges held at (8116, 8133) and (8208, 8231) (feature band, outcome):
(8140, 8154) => -0.1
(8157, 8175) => -0.4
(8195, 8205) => 1.4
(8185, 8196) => 1.2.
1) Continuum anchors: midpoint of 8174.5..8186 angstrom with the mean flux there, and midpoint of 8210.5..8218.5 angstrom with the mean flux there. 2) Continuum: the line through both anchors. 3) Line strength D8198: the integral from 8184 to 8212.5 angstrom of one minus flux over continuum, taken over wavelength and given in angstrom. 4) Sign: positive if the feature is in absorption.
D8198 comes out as 2.2 angstrom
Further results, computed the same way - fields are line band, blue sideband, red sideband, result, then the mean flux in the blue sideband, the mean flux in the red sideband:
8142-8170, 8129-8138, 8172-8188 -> -1.0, 20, 18.7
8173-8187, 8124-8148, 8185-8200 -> -1.3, 20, 16.6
